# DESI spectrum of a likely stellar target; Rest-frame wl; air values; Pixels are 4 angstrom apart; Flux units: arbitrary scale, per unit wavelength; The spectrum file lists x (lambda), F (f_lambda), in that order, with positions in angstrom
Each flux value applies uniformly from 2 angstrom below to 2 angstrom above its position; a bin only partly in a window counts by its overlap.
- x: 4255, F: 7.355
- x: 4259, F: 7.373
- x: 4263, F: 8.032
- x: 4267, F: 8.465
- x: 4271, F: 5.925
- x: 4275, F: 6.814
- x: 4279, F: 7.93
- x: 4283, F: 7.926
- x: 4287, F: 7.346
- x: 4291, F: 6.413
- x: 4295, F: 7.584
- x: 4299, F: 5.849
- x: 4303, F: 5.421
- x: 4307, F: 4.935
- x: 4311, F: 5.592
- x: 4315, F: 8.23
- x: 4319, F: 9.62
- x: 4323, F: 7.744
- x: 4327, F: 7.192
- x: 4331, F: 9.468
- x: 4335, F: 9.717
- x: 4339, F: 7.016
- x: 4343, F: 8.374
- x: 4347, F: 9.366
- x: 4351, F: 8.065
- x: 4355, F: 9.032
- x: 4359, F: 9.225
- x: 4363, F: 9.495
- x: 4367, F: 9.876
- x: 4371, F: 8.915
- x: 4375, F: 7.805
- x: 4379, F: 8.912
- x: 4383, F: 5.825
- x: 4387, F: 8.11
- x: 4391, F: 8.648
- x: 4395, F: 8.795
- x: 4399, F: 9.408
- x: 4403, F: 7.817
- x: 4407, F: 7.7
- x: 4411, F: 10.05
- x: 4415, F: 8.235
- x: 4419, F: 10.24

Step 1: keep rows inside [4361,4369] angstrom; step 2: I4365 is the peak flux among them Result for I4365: 9.876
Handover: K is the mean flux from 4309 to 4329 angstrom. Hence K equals 7.68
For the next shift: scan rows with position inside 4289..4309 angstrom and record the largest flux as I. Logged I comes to 7.584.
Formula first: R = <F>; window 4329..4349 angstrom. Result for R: 8.79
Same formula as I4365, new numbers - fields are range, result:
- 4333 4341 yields 9.717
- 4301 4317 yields 8.23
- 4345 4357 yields 9.366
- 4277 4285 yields 7.93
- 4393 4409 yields 9.408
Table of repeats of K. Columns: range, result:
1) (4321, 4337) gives 8.53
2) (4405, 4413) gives 8.88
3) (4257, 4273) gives 7.45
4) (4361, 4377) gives 9.02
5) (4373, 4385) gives 7.51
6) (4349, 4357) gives 8.55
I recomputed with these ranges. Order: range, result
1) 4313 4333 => 9.62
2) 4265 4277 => 8.465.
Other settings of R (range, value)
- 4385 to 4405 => 8.56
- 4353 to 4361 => 9.13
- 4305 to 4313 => 5.26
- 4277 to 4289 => 7.73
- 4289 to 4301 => 6.62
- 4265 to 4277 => 7.07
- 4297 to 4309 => 5.4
